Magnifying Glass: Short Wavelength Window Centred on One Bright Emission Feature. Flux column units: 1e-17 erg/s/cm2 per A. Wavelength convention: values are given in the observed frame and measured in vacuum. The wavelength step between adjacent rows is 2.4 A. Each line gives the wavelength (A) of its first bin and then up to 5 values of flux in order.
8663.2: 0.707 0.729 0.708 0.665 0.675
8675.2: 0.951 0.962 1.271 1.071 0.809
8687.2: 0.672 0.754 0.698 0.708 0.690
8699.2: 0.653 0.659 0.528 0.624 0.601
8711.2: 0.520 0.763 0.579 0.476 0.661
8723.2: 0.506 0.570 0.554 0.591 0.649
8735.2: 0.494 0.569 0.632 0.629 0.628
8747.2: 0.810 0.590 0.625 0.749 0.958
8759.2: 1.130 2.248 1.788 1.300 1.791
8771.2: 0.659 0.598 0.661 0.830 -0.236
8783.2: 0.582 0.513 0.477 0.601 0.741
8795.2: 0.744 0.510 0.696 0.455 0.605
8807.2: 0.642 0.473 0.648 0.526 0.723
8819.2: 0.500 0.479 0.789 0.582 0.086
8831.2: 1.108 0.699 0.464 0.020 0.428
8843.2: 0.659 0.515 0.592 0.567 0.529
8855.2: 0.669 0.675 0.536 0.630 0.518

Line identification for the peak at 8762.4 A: [O III] 5007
